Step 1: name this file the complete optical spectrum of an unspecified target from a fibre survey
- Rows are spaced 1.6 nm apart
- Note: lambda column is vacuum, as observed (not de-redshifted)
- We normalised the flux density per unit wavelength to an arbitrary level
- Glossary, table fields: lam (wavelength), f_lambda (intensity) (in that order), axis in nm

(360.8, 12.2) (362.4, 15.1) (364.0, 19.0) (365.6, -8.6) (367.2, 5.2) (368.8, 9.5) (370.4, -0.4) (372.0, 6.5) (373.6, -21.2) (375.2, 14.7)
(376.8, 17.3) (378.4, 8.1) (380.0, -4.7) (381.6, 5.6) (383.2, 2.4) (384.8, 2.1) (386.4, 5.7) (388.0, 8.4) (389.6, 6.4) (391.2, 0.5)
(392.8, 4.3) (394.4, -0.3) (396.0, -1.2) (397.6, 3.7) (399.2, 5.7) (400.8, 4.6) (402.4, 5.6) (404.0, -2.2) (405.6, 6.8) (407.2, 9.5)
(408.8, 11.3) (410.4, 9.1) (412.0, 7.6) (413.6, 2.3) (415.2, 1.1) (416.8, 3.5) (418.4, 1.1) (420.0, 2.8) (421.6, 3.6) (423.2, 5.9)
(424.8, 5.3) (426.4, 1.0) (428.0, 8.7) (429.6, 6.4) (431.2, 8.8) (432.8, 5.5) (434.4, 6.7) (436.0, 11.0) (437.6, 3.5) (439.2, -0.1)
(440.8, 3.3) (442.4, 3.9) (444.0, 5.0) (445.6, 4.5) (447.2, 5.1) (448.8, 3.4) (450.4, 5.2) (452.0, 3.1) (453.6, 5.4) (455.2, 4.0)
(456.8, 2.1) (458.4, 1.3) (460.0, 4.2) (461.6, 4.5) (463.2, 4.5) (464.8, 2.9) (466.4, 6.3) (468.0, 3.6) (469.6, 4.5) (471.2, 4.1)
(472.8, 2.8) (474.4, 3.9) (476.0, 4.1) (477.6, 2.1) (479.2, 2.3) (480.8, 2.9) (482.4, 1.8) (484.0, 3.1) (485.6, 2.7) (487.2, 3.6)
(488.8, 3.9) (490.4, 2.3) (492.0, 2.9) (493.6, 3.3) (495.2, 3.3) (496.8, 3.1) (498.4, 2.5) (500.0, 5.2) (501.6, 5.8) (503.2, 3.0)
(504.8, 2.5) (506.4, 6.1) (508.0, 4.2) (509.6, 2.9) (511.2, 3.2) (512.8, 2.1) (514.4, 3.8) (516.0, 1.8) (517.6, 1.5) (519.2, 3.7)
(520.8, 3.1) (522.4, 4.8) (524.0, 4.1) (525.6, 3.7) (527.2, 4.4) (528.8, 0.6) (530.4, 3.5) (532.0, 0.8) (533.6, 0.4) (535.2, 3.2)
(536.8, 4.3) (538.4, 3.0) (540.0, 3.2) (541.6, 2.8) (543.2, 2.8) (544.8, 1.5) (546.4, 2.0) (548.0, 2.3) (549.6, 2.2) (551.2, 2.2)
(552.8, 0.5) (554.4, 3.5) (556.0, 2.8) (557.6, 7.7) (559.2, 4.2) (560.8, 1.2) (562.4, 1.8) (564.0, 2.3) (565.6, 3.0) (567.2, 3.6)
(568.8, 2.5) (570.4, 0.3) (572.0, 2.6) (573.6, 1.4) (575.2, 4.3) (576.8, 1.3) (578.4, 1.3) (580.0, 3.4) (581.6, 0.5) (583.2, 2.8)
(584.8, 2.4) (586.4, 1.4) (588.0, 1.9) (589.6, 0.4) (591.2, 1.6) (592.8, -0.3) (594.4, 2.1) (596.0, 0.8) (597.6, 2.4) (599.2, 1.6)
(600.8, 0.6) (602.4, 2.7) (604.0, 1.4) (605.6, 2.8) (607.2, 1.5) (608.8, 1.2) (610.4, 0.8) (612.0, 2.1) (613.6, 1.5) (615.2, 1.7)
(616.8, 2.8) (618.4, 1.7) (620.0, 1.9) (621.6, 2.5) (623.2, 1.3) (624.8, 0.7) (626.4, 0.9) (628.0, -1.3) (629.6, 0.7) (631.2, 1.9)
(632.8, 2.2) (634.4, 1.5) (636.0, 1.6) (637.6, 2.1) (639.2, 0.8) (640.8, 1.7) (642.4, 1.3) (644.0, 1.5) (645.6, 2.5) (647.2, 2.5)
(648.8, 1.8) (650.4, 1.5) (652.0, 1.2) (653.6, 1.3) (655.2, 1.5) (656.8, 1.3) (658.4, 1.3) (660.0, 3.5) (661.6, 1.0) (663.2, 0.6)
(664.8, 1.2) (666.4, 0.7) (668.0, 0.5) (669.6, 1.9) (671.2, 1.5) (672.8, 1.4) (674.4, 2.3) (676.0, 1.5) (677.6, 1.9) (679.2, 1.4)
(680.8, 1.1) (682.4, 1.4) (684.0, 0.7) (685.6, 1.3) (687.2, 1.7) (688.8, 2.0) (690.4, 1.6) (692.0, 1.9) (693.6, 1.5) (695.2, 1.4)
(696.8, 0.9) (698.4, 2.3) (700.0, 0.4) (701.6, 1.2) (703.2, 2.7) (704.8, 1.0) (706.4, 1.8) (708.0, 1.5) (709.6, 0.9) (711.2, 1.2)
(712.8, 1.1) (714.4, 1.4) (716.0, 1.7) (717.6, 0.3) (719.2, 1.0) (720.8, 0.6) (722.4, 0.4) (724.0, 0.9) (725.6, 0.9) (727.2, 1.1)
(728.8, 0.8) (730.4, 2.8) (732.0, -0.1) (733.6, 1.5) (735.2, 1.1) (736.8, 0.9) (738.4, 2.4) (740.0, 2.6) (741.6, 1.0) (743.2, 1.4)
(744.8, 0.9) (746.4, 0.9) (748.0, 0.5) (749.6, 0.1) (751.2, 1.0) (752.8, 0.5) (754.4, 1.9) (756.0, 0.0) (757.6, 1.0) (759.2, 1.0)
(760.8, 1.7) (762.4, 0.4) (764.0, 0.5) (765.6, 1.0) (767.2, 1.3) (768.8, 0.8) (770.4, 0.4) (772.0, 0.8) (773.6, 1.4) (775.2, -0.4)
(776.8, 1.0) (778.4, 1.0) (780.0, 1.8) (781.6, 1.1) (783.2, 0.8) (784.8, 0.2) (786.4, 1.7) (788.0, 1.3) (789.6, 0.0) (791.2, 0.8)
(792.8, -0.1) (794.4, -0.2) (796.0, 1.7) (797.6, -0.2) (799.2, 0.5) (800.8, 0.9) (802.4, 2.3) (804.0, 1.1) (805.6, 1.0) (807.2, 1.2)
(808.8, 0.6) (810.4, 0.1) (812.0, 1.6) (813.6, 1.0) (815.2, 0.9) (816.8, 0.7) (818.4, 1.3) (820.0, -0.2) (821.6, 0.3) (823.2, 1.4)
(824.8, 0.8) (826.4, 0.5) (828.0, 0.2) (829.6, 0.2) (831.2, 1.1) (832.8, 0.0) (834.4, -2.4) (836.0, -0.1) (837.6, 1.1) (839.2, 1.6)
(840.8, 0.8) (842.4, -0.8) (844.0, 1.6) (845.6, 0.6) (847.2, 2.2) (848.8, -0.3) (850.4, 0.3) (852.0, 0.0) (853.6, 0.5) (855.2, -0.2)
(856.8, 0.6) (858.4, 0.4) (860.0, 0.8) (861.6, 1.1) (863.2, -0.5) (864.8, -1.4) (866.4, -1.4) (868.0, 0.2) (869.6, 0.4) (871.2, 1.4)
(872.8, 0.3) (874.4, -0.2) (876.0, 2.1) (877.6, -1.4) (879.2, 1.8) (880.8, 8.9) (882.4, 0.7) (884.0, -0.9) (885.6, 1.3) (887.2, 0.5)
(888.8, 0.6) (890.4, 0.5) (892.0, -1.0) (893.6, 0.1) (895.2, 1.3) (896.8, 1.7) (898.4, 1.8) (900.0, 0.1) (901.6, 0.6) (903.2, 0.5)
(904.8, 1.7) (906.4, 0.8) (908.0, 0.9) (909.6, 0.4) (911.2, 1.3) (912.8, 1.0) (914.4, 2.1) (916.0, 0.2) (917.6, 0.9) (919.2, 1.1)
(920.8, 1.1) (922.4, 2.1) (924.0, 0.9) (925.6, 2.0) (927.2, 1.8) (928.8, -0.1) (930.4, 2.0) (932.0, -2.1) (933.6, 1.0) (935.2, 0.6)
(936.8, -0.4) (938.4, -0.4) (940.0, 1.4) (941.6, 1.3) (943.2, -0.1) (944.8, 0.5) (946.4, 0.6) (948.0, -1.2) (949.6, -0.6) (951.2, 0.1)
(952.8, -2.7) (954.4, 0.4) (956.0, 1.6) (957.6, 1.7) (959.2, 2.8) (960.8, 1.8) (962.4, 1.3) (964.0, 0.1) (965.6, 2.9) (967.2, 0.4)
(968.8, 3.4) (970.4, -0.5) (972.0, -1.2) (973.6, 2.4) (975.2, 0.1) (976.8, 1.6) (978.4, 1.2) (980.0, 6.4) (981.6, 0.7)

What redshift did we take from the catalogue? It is 1.36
